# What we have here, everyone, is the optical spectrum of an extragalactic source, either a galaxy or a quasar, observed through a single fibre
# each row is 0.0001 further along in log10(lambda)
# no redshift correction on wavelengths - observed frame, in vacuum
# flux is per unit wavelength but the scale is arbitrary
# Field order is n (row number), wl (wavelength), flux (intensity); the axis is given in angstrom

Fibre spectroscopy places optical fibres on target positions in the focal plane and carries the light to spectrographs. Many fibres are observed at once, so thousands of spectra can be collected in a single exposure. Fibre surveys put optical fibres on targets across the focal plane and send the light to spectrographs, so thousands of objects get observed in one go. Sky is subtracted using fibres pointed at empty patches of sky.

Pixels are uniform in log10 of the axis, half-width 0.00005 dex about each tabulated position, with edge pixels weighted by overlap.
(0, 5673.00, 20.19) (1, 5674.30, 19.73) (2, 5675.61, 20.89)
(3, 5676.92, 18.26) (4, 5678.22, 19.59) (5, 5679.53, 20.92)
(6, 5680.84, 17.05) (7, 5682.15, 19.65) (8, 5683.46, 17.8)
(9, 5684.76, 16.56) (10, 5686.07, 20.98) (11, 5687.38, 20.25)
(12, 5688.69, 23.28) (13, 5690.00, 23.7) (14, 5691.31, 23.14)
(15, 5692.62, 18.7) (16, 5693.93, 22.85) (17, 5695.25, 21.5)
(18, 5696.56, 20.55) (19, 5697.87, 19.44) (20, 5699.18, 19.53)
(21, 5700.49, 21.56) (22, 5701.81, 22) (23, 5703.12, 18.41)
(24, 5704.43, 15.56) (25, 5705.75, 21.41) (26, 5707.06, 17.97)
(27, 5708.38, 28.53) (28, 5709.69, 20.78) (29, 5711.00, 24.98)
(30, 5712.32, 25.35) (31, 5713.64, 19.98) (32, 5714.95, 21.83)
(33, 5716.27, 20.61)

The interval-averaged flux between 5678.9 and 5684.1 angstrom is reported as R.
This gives 18.8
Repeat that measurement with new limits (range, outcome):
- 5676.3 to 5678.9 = 19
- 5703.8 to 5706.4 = 18.5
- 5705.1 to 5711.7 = 22.8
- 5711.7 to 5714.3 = 22.6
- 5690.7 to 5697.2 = 21.3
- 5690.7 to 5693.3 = 20.9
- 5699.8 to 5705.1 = 19.4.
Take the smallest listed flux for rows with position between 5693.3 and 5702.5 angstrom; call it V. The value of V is 19.44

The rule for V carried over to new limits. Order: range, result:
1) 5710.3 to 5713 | 24.98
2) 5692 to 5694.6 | 18.7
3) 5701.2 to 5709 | 15.56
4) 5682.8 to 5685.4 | 16.56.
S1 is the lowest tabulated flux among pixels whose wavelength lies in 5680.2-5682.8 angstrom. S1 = 17.05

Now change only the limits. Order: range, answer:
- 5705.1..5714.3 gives 17.97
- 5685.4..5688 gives 20.25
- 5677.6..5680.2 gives 19.59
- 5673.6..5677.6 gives 18.26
